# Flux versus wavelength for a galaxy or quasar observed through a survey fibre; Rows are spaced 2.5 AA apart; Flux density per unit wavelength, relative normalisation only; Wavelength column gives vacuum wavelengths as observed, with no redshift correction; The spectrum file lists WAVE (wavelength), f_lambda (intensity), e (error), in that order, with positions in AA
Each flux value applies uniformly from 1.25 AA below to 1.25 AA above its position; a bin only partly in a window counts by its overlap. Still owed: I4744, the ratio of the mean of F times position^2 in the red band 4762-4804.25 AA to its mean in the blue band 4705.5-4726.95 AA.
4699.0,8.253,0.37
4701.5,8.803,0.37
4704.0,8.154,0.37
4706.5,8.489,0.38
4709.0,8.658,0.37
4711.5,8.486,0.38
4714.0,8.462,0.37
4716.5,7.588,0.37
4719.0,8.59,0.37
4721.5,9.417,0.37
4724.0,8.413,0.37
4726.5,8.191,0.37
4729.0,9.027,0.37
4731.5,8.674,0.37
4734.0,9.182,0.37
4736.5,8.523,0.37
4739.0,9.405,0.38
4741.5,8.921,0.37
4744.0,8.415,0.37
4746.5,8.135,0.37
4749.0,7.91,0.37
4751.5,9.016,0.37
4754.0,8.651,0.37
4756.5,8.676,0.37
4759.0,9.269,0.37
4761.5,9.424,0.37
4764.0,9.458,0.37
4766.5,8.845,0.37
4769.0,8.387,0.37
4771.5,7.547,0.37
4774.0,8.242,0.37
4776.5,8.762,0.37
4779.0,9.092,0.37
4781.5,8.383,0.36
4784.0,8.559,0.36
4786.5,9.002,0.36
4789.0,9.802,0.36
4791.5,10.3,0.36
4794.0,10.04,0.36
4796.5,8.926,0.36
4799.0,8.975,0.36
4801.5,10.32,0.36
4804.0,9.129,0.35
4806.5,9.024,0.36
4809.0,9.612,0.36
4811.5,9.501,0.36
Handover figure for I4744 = 1.1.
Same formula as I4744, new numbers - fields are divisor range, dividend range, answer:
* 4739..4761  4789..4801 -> 1.13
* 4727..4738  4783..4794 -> 1.10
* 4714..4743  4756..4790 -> 1.03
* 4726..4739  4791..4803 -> 1.13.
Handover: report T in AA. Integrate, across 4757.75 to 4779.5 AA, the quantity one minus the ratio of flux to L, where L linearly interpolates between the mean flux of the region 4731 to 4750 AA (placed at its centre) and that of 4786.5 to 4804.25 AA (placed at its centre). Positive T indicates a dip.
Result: 0.9 AA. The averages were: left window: 8.65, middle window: 8.77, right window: 9.63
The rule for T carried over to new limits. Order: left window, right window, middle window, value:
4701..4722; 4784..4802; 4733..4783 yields 2.0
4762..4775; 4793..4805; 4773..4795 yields -0.2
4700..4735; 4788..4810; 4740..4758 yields 0.8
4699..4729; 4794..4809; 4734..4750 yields 0.3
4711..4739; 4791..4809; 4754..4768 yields 0.0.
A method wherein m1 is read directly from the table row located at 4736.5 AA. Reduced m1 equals 8.523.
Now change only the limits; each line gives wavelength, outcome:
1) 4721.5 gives 9.417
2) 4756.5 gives 8.676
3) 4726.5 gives 8.191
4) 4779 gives 9.092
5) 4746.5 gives 8.135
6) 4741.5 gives 8.921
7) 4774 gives 8.242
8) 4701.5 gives 8.803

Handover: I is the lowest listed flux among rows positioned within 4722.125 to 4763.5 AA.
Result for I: 7.91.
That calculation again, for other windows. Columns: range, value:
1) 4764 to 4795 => 7.547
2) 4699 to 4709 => 8.154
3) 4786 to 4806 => 8.926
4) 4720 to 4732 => 8.191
